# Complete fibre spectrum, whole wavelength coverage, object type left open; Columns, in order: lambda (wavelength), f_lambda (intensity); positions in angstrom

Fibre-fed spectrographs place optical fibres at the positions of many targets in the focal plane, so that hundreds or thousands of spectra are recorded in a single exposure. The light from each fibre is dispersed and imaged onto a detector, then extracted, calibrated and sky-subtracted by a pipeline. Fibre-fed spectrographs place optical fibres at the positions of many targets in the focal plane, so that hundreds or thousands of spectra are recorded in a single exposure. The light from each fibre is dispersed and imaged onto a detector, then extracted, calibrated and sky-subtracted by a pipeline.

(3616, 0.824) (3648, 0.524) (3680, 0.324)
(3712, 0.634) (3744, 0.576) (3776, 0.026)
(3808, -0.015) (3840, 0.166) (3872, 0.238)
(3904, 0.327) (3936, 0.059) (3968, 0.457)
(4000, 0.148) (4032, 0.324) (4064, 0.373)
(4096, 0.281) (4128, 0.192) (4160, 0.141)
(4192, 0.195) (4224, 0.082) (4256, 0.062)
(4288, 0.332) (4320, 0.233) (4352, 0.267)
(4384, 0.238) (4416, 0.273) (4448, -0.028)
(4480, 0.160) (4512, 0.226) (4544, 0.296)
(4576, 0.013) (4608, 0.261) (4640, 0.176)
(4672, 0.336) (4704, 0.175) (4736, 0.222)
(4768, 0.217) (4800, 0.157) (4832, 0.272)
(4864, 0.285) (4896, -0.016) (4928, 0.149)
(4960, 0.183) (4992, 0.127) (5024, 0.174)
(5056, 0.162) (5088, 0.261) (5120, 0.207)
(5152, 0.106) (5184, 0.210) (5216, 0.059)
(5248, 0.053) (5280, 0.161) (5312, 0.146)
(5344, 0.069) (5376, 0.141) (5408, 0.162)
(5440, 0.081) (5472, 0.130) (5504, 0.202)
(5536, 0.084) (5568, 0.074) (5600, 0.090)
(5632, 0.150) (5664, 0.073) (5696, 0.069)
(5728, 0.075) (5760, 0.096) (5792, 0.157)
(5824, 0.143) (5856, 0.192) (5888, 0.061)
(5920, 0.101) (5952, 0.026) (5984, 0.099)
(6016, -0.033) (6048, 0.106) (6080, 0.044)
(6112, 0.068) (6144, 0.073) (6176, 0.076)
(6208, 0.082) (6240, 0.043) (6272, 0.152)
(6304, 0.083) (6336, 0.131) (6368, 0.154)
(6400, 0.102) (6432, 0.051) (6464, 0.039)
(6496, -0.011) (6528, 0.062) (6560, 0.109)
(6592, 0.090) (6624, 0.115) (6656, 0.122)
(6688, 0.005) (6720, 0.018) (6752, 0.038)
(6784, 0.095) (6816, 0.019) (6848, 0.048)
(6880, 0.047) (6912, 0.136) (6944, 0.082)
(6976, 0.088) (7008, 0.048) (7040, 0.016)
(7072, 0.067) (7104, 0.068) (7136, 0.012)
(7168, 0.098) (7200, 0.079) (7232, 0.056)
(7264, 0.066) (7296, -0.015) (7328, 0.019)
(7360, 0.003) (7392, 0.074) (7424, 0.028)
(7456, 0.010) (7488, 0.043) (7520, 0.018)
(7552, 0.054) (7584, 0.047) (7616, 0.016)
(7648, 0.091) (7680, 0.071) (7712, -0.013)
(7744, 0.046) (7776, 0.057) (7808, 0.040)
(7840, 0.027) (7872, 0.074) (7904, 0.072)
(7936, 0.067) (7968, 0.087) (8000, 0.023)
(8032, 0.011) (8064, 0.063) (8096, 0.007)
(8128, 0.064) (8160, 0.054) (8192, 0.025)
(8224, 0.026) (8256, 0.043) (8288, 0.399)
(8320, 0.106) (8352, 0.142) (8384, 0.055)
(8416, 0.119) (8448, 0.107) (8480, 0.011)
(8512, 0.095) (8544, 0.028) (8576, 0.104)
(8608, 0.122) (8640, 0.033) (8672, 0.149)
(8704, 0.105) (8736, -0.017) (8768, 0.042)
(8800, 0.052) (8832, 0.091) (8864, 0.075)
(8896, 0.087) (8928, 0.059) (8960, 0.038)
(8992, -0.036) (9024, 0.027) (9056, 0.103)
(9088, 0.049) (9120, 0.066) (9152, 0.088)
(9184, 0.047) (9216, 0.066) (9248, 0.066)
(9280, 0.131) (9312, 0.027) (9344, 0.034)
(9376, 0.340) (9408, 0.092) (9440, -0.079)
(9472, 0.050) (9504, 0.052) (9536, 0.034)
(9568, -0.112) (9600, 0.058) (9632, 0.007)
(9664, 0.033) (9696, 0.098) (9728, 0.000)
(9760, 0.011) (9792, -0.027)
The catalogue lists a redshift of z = 1.22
